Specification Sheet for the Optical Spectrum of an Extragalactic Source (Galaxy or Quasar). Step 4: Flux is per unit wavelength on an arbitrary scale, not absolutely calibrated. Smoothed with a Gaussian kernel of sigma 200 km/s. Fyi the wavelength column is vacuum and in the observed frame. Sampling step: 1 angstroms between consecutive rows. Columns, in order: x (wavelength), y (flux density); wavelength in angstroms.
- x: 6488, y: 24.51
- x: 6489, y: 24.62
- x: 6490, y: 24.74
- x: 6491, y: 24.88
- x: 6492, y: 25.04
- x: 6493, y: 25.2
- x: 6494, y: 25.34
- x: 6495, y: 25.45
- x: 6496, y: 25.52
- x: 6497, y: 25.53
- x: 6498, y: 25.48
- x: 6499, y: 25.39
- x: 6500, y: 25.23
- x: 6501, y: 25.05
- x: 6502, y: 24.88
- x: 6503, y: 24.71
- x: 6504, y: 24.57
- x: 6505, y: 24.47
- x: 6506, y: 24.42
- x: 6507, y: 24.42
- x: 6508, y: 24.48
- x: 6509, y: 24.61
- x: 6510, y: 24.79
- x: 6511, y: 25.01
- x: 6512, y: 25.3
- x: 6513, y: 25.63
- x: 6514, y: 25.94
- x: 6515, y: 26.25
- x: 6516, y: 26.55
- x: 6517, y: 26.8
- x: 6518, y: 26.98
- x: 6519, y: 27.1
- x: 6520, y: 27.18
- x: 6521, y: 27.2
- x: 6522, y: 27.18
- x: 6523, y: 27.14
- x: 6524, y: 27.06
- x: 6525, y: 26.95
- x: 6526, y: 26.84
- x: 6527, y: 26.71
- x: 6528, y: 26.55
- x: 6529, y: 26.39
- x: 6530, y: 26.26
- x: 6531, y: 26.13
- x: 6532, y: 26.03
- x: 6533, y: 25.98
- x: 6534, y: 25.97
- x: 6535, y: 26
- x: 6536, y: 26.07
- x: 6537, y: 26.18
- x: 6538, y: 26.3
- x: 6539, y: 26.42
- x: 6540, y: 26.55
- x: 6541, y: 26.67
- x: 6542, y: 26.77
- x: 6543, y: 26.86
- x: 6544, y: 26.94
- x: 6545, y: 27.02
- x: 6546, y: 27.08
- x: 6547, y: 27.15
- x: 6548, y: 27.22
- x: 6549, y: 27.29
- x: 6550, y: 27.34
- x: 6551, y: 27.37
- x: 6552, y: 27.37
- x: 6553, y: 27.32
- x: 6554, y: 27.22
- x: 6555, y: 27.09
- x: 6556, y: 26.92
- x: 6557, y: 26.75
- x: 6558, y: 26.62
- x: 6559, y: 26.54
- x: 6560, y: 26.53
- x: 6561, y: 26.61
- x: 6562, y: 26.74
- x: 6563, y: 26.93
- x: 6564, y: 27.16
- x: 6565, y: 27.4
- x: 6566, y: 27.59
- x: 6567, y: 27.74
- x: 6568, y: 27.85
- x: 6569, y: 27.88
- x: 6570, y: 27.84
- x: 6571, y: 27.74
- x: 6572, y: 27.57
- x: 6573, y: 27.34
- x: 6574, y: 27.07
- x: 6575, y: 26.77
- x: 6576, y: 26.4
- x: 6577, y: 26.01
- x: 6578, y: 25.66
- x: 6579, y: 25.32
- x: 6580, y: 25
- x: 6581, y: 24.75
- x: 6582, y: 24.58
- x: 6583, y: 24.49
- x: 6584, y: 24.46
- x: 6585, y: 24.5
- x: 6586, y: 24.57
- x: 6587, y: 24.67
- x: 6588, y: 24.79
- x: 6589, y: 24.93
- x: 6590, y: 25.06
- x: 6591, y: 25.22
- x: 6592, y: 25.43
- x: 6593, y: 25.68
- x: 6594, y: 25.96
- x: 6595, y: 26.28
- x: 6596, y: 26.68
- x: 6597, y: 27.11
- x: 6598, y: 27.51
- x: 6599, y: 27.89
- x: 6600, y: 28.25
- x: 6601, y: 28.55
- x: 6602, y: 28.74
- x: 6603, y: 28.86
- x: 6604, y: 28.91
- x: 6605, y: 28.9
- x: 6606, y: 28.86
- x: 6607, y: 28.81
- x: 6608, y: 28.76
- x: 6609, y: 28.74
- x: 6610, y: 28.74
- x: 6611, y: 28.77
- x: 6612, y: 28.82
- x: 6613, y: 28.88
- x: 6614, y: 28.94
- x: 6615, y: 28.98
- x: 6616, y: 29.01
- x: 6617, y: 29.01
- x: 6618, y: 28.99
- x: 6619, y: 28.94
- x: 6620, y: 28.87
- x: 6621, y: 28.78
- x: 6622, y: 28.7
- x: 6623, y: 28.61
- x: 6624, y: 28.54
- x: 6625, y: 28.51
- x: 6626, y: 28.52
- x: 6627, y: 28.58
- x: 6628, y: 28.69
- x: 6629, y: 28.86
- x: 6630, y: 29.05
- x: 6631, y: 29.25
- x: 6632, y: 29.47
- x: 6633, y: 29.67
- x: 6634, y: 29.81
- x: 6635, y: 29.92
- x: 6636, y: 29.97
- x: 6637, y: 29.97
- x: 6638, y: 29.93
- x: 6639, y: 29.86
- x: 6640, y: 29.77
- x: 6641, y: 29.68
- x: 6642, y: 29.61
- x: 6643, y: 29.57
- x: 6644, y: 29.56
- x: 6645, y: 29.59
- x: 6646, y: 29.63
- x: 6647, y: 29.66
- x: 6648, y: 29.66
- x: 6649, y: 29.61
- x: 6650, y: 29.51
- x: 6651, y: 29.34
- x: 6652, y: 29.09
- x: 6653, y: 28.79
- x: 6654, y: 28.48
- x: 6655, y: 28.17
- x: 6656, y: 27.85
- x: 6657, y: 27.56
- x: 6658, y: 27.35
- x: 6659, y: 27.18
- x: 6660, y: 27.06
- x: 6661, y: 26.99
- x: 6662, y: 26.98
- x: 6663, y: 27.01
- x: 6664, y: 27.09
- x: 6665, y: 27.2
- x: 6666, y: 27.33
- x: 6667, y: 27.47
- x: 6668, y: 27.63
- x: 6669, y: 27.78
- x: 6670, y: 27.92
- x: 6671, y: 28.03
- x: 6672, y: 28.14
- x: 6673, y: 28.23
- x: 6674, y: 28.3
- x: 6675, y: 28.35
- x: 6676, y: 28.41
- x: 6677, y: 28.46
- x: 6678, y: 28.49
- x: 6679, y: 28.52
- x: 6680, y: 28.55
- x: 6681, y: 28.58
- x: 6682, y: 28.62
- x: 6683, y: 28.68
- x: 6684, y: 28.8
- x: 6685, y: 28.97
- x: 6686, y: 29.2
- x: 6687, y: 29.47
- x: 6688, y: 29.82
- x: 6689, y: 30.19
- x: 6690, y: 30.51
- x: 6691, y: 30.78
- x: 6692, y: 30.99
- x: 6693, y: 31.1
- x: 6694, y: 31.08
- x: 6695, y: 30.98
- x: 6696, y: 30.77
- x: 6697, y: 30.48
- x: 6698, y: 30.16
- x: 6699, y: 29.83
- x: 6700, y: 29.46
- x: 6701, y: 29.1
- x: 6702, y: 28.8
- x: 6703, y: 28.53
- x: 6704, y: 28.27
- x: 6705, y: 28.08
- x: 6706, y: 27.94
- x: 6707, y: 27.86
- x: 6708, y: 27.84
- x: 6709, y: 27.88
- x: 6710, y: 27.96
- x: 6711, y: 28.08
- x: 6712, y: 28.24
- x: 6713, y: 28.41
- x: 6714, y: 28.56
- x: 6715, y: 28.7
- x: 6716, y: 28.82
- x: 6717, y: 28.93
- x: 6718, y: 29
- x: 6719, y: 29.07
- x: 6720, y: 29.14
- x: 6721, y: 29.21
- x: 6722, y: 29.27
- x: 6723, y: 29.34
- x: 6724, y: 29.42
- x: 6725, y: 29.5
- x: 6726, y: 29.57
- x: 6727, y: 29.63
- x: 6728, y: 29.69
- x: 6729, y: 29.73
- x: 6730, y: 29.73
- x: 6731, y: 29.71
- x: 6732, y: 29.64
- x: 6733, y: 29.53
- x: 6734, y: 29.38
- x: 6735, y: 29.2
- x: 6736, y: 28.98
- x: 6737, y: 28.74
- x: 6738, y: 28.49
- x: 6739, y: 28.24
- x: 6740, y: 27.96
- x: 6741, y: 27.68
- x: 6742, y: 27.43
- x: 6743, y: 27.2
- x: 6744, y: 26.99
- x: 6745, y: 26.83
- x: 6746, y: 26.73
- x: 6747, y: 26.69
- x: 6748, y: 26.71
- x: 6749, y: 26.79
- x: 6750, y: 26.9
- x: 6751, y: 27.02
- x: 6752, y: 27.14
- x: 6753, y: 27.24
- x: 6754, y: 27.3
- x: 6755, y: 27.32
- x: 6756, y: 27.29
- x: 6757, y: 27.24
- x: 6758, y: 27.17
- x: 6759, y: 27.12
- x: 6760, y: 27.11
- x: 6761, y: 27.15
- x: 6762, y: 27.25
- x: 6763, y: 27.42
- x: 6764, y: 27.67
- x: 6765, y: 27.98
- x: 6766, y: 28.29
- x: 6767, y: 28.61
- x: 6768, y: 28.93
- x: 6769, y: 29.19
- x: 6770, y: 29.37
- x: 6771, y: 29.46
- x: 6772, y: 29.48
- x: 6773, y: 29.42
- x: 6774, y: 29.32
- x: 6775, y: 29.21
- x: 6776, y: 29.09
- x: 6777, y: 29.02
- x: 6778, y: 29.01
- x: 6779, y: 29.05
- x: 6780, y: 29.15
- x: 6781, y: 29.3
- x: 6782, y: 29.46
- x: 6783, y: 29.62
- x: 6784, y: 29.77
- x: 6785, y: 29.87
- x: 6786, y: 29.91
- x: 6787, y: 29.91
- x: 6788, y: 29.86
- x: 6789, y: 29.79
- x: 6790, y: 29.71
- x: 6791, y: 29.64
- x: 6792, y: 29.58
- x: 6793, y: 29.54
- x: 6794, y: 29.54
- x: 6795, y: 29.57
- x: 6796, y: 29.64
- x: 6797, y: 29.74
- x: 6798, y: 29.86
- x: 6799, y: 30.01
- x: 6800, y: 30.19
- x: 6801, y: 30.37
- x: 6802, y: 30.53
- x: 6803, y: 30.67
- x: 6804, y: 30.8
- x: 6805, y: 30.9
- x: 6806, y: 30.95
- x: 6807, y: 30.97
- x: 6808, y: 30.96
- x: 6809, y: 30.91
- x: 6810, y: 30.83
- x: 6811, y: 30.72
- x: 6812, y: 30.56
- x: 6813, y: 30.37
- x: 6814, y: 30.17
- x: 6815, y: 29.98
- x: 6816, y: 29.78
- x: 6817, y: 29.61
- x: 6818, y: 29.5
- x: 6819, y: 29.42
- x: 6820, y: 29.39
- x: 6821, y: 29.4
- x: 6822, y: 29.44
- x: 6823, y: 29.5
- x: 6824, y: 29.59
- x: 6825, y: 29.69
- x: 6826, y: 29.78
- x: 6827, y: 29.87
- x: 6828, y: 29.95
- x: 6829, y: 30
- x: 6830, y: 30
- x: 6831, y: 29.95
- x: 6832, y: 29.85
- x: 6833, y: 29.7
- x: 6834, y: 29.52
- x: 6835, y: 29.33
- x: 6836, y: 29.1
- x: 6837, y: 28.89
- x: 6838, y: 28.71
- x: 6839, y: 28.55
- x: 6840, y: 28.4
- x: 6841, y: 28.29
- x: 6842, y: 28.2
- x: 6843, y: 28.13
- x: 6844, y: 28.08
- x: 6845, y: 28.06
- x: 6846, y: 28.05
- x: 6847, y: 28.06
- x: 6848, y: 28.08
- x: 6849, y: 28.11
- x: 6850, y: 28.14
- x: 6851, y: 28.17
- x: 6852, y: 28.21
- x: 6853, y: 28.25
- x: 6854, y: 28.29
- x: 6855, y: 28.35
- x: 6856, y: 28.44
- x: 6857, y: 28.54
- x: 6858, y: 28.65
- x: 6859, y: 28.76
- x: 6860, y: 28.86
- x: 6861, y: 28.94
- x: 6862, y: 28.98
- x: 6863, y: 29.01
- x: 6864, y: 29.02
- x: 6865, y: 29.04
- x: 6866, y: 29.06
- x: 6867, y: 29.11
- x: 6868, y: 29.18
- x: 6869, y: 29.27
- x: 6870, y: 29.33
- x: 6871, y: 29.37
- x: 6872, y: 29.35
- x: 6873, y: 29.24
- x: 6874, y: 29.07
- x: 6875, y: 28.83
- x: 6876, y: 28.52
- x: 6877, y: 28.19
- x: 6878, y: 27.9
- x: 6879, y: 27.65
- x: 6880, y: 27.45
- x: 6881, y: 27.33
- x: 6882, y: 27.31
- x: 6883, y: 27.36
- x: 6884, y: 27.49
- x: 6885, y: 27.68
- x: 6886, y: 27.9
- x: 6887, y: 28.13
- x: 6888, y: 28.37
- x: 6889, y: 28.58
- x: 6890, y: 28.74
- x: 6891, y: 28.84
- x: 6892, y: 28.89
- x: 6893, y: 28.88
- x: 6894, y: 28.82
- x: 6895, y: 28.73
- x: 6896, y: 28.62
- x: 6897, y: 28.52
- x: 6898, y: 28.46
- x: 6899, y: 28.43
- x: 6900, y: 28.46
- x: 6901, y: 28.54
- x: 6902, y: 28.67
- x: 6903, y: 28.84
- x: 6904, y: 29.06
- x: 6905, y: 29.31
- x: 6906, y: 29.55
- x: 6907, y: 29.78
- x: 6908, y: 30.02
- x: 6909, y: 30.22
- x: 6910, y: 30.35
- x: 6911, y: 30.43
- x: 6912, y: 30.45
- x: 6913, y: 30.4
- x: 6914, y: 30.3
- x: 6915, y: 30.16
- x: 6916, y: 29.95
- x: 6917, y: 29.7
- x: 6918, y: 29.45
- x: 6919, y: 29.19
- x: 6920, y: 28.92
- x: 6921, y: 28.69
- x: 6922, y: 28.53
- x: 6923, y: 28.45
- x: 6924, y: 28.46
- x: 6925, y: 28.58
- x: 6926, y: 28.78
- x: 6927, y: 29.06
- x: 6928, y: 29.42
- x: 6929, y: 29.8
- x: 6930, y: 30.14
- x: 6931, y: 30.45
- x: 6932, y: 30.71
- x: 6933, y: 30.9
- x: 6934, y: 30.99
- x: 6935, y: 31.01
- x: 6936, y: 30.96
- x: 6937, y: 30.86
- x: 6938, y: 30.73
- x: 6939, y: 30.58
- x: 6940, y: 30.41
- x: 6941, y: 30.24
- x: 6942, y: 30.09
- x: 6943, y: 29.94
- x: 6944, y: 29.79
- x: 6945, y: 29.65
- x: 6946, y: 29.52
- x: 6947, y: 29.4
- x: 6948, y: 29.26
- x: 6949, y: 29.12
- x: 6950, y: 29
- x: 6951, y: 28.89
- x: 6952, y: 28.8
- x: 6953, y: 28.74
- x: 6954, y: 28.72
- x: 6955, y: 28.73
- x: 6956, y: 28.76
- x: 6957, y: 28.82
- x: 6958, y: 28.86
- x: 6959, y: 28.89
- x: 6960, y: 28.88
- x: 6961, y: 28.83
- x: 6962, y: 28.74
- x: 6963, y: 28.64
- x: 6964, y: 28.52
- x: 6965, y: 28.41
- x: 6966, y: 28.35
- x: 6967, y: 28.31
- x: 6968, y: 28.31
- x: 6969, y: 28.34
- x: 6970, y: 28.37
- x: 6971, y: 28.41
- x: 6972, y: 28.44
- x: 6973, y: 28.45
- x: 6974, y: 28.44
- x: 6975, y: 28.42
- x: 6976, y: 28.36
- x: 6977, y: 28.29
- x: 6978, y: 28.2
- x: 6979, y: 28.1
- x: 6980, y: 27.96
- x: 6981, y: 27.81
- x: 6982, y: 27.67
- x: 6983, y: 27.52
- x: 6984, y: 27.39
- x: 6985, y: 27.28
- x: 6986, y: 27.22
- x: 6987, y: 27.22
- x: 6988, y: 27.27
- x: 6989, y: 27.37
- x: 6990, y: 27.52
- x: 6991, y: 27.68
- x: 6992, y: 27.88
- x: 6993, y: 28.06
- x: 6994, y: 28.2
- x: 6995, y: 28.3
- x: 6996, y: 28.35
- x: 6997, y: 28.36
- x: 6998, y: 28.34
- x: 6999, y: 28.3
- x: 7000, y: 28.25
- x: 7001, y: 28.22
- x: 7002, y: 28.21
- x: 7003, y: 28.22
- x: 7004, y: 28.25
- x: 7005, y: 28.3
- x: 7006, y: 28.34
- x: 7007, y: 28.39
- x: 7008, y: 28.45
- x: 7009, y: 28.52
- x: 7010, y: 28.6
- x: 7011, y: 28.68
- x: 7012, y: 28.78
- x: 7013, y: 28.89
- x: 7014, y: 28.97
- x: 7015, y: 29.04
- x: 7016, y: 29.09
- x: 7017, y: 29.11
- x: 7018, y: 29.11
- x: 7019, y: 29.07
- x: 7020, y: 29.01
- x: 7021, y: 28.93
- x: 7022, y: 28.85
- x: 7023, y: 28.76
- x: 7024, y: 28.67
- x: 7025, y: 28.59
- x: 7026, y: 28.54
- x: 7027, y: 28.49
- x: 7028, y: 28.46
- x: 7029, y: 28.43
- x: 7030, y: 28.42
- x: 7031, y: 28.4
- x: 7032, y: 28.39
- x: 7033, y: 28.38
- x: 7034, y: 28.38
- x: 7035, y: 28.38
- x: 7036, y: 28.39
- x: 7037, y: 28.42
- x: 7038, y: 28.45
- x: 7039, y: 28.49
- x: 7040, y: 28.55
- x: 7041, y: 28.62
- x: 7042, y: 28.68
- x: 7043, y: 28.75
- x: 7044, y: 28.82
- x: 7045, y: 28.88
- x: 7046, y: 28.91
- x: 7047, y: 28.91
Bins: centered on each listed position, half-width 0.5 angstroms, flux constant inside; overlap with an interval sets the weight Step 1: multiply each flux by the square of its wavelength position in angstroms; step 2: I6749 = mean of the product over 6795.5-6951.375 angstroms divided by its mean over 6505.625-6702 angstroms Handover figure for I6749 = 1.1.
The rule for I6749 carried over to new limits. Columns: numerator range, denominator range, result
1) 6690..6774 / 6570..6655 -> 1.06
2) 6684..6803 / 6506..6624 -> 1.13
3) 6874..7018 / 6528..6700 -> 1.14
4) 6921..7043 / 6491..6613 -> 1.23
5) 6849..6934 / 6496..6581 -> 1.22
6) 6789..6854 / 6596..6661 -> 1.08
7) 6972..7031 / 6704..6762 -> 1.09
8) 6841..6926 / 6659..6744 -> 1.05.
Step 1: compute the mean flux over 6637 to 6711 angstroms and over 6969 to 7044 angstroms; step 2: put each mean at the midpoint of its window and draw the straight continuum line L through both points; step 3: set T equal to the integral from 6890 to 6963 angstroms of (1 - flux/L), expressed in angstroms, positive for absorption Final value -2.5 angstroms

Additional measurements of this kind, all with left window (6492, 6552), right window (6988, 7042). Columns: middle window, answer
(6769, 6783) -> -1.00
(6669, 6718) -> -3.75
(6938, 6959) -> -0.93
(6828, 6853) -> -1.02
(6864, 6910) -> -1.39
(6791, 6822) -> -3.01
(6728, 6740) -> -0.91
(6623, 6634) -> -0.96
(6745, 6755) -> 0.09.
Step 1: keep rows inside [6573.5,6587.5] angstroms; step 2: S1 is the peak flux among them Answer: 27.07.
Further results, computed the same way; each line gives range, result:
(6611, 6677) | 29.97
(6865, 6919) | 30.45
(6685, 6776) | 31.1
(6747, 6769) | 29.19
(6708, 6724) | 29.42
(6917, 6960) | 31.01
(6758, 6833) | 30.97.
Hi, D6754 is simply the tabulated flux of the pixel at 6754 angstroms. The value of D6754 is 27.3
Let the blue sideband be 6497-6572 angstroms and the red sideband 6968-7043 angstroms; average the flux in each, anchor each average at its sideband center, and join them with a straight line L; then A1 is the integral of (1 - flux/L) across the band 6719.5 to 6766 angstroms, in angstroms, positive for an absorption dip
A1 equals -1.4 angstroms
